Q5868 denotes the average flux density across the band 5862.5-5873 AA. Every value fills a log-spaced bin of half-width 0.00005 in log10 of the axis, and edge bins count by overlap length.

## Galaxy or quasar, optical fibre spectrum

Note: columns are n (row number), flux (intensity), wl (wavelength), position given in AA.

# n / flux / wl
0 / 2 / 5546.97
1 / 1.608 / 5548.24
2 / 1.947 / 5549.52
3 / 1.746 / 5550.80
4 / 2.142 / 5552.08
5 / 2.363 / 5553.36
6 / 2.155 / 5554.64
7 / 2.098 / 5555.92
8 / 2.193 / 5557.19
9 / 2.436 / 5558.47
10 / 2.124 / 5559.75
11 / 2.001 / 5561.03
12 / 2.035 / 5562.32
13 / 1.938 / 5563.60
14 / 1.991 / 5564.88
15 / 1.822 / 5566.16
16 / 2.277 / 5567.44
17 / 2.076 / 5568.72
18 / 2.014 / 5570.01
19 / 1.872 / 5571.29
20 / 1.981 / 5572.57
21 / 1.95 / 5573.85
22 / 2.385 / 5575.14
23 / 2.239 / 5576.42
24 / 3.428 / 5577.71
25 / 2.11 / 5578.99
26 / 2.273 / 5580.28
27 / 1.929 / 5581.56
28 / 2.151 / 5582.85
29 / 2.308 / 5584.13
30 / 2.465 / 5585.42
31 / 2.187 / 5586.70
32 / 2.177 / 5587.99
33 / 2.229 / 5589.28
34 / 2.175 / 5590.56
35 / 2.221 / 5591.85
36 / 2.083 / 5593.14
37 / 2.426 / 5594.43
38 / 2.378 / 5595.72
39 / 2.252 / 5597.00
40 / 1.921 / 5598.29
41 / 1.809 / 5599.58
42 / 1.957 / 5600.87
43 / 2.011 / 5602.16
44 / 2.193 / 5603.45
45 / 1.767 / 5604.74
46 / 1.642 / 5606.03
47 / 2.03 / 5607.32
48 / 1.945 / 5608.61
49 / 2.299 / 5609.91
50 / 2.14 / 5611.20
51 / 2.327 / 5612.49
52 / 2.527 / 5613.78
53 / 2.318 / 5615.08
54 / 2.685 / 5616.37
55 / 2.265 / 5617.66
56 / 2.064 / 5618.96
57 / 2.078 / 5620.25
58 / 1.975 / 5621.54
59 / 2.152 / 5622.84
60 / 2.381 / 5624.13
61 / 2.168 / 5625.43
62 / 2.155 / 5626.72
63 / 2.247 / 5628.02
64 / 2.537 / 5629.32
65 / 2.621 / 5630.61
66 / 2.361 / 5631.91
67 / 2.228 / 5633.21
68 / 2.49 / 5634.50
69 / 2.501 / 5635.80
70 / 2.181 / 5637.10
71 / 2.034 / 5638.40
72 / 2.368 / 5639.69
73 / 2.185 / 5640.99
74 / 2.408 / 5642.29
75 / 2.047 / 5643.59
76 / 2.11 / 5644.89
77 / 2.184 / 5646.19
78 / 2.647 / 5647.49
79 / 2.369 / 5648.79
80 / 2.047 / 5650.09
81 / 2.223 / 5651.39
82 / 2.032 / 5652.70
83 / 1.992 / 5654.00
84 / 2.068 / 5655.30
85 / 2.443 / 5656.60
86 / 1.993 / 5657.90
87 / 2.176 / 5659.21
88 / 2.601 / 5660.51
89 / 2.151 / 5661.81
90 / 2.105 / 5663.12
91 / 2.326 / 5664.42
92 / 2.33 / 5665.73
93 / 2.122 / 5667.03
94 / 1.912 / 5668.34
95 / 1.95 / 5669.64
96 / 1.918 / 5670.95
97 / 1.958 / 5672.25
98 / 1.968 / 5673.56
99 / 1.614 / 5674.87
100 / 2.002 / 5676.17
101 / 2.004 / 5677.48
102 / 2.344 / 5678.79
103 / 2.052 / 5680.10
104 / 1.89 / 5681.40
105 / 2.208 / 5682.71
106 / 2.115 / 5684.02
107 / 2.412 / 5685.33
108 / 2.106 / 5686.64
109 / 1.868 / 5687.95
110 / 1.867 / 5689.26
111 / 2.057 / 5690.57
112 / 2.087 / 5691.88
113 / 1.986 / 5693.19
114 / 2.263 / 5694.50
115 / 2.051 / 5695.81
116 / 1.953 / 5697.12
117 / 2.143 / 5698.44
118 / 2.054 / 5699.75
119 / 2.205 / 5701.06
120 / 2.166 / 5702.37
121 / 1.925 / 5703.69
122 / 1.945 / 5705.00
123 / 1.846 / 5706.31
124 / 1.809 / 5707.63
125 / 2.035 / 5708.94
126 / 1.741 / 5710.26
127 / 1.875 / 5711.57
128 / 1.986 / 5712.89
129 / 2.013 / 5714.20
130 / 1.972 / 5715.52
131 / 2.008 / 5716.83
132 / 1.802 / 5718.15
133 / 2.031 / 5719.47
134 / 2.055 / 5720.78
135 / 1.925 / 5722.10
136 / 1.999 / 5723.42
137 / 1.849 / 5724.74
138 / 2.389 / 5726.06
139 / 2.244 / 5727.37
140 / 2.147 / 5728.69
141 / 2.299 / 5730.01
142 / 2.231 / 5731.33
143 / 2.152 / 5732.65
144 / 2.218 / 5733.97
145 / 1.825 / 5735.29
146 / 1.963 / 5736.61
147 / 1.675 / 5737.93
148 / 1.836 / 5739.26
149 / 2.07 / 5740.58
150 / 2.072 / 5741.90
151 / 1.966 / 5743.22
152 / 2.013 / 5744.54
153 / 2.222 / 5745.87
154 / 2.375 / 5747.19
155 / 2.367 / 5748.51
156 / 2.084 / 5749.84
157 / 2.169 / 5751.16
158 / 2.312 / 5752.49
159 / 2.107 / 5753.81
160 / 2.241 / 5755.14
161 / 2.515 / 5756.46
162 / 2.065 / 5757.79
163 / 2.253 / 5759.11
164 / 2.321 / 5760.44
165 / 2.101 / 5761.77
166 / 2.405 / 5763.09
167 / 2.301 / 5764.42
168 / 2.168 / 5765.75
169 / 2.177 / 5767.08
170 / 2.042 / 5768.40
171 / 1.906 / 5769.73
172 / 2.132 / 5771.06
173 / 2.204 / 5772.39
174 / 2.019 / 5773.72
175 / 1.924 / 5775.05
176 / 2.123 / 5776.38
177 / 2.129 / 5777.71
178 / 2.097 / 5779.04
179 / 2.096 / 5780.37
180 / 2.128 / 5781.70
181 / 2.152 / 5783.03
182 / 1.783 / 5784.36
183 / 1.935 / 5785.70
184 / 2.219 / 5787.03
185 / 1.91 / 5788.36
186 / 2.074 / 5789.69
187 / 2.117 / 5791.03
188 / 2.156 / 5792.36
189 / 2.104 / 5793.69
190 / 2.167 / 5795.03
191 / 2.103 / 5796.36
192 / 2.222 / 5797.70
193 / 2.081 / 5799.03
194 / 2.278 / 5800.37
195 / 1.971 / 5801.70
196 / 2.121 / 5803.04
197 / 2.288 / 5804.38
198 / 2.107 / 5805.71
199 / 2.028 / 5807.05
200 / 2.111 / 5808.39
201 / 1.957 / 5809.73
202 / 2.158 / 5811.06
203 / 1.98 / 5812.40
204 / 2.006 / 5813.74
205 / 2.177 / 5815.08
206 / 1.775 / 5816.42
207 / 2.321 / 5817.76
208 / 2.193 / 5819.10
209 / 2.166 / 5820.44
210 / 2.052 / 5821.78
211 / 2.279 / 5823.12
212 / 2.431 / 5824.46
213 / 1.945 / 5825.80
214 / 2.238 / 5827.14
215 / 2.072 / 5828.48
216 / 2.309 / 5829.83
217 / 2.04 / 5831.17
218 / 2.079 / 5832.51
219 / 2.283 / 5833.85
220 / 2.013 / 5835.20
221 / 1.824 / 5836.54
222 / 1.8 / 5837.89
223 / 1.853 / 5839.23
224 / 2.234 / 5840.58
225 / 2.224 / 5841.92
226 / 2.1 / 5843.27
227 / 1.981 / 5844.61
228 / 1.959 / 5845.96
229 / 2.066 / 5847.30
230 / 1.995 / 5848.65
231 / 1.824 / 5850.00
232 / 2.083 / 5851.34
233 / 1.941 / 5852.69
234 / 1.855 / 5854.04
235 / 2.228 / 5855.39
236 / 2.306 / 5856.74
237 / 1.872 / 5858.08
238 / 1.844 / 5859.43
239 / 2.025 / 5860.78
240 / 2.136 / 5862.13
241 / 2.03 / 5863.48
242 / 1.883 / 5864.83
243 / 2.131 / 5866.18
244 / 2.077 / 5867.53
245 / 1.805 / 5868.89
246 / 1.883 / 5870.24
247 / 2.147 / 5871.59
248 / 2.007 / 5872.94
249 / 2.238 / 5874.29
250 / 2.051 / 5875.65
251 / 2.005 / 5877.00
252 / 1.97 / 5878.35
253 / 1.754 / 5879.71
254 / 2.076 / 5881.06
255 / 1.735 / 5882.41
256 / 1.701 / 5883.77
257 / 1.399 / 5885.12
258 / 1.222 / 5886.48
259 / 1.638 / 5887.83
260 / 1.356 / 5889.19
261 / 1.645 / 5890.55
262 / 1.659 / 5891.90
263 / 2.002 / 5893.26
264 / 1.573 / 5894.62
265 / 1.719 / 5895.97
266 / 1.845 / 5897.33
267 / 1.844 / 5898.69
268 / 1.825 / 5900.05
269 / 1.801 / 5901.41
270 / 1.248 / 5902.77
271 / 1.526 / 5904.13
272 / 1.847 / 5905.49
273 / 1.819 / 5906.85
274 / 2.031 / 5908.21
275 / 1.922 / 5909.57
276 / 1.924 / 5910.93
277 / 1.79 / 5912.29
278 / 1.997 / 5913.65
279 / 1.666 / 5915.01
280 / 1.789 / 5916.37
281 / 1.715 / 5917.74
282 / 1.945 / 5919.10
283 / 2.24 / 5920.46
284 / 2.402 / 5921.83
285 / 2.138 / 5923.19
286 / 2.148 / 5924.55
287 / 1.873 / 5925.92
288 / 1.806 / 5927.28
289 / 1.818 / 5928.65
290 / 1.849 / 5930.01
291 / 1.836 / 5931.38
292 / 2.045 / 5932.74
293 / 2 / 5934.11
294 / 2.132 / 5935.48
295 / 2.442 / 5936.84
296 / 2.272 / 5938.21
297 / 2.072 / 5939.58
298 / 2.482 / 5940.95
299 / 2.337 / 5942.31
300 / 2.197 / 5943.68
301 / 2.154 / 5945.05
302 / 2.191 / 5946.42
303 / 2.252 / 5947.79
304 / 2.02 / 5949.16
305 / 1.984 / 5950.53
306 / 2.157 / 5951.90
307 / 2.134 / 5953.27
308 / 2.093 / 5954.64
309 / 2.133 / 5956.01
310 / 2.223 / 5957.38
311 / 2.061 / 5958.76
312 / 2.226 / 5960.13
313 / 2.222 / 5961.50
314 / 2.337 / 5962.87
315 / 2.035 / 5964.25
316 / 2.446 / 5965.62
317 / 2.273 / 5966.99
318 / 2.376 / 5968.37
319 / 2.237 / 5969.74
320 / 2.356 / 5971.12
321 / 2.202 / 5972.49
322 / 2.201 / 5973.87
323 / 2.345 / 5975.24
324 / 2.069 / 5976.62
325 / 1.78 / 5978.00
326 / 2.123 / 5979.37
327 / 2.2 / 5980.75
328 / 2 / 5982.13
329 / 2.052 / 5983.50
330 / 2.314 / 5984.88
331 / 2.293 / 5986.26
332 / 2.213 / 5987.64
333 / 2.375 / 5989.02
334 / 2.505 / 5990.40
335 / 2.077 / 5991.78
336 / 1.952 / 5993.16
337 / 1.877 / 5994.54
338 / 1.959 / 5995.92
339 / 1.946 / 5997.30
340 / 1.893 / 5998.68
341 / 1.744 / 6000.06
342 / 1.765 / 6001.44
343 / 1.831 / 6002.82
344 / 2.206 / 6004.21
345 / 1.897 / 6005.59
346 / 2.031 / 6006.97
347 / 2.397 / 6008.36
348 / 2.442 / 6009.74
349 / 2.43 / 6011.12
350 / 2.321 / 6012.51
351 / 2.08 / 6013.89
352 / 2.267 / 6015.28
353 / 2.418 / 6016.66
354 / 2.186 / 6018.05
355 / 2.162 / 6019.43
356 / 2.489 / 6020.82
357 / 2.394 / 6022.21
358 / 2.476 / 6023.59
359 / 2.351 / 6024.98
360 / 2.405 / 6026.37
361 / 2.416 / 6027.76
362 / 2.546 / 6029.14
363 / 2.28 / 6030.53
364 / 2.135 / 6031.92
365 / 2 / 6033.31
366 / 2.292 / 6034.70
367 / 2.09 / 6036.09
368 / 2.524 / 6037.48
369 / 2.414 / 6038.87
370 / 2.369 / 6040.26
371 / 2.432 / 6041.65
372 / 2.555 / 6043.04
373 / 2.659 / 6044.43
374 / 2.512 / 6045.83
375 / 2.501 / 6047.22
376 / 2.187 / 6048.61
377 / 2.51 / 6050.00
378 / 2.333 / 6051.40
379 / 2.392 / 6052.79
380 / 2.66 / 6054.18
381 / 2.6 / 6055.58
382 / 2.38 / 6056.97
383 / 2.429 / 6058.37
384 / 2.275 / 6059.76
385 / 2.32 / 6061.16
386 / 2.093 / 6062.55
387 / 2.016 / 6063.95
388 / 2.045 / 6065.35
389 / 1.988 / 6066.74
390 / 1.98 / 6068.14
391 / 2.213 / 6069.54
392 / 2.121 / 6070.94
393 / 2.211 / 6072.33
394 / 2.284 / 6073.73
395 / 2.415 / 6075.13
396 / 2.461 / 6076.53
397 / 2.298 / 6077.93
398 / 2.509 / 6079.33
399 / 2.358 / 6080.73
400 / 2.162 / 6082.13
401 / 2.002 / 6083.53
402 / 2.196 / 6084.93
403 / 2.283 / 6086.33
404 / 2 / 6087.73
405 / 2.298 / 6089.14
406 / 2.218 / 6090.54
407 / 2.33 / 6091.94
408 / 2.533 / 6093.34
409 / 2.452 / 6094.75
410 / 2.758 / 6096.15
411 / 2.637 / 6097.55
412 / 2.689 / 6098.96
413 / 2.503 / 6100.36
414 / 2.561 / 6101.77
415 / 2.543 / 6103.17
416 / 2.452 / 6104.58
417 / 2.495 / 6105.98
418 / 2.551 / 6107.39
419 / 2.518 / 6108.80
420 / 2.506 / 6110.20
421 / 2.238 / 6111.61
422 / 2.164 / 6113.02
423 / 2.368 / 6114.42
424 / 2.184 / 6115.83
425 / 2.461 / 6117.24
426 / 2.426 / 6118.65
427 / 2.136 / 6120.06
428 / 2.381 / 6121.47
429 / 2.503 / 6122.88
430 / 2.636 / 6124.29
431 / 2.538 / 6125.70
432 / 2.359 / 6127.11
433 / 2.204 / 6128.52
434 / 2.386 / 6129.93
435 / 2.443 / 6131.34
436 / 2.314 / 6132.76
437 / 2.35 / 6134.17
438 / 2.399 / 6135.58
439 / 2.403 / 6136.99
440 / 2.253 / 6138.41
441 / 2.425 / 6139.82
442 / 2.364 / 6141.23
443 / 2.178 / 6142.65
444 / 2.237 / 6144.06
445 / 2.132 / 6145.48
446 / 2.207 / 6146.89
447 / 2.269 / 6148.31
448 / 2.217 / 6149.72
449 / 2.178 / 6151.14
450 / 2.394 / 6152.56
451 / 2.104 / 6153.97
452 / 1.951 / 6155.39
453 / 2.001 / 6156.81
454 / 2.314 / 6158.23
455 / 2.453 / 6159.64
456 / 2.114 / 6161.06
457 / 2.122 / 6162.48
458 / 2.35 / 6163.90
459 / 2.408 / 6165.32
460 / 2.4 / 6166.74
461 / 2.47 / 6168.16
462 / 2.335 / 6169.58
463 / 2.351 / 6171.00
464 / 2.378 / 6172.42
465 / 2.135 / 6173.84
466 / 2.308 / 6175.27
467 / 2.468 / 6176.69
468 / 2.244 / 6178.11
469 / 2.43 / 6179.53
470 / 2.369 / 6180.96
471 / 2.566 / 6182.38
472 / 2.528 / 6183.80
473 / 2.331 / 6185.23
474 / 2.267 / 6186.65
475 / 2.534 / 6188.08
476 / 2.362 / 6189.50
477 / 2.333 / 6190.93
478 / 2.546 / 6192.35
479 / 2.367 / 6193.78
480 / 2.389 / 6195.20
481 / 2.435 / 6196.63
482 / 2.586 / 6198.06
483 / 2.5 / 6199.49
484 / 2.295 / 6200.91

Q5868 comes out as 2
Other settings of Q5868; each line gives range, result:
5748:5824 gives 2.13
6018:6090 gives 2.31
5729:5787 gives 2.12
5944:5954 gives 2.13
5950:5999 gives 2.16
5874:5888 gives 1.79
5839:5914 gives 1.89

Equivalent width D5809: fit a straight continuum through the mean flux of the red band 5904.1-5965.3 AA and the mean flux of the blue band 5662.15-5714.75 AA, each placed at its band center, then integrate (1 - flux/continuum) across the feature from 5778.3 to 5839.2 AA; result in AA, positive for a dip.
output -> -1.47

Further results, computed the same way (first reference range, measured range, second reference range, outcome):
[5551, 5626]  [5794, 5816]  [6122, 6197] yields 1.20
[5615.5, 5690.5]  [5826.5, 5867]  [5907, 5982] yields 1.67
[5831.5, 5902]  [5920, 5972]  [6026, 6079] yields -1.68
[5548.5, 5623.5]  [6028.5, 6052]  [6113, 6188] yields -0.87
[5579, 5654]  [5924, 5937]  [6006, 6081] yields 1.80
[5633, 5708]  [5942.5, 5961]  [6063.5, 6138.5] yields 1.01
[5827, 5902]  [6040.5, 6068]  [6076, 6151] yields -1.14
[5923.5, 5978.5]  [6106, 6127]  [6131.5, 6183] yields -1.27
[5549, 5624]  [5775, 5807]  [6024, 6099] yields 1.90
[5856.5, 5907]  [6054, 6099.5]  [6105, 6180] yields -2.17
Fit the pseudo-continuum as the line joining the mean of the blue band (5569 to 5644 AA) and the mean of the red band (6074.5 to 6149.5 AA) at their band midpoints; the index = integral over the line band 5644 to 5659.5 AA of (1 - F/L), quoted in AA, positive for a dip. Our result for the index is 0.26 AA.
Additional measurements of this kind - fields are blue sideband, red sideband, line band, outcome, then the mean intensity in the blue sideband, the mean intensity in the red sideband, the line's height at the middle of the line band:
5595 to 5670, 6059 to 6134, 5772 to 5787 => 1.2 AA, 2.2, 2.34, 2.24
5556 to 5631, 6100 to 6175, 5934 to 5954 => 0.7 AA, 2.18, 2.33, 2.28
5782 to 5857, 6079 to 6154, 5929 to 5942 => 0.4 AA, 2.08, 2.36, 2.19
